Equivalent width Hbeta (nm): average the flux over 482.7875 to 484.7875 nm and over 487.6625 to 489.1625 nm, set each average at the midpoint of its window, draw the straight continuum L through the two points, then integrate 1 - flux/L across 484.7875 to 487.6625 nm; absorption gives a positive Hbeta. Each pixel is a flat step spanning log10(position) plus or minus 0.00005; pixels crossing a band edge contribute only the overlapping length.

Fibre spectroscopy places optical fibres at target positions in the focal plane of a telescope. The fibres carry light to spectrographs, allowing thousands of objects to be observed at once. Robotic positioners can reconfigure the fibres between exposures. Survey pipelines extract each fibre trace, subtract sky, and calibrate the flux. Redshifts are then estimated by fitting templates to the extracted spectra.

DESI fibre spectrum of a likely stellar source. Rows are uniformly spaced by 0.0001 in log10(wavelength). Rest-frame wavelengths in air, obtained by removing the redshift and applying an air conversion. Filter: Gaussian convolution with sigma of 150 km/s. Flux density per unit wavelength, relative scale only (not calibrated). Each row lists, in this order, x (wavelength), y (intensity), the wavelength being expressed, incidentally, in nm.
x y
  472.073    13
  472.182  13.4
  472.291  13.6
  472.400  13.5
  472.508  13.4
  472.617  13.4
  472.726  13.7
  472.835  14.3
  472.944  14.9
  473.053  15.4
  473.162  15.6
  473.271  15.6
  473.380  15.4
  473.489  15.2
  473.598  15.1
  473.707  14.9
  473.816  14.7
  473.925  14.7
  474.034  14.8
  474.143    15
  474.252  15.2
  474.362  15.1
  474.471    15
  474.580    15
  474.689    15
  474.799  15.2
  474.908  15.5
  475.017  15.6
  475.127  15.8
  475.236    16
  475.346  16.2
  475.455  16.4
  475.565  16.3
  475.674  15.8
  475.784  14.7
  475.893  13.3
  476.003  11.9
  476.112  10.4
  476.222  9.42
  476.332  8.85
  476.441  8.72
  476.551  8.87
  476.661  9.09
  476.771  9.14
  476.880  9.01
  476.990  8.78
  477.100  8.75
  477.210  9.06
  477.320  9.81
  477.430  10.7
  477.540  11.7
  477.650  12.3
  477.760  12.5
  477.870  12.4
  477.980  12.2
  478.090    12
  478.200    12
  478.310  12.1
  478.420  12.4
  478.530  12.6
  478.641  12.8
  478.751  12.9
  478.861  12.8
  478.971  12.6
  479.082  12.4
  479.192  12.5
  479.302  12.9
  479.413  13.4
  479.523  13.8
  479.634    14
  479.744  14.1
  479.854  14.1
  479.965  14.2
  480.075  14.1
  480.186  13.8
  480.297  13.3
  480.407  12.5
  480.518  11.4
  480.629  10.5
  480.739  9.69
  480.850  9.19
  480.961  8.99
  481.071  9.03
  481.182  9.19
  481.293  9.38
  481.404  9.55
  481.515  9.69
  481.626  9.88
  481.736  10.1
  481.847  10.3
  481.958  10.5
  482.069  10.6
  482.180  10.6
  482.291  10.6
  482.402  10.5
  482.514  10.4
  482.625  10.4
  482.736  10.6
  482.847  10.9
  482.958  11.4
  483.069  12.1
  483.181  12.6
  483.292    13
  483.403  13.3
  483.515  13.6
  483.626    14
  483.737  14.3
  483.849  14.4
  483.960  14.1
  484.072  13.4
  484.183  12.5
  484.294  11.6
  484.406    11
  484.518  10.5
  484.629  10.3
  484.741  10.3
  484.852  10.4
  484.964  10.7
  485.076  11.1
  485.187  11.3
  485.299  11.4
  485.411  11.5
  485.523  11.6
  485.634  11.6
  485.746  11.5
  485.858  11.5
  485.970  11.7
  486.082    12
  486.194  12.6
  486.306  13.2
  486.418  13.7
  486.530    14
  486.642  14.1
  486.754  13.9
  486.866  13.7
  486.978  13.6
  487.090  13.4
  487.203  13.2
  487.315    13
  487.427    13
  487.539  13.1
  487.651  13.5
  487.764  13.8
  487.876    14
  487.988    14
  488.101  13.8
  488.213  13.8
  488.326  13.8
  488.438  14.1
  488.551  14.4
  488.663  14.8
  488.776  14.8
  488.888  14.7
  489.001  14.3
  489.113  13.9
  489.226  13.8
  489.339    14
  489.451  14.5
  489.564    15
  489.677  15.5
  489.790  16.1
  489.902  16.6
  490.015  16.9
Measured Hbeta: 0.19 nm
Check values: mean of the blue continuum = 12.4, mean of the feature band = 12.5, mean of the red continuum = 14.1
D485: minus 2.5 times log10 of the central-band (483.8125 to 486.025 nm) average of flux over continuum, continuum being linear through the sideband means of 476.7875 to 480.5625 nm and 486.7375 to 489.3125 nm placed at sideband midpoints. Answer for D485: 0.15 mag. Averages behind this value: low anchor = 12.2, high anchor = 13.8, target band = 11.6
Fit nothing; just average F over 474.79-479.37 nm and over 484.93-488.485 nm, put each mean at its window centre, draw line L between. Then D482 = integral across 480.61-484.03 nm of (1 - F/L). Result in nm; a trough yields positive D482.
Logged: 0.40 nm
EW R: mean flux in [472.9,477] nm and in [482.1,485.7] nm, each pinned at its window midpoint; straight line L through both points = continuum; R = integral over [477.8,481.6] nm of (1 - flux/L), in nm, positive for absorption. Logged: 0.21 nm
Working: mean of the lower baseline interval 13.8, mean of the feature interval 12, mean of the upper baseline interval 11.7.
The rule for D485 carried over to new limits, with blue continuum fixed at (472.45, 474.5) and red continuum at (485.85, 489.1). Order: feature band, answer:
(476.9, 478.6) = 0.27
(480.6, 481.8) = 0.43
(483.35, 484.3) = 0.03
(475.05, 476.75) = 0.15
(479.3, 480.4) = 0.04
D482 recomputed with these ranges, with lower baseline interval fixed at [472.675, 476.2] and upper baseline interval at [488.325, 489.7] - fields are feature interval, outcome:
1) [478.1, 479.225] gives 0.172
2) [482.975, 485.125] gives 0.343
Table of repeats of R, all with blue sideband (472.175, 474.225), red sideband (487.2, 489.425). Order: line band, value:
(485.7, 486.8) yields 0.09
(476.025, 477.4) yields 0.49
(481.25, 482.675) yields 0.40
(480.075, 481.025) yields 0.20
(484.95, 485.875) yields 0.18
